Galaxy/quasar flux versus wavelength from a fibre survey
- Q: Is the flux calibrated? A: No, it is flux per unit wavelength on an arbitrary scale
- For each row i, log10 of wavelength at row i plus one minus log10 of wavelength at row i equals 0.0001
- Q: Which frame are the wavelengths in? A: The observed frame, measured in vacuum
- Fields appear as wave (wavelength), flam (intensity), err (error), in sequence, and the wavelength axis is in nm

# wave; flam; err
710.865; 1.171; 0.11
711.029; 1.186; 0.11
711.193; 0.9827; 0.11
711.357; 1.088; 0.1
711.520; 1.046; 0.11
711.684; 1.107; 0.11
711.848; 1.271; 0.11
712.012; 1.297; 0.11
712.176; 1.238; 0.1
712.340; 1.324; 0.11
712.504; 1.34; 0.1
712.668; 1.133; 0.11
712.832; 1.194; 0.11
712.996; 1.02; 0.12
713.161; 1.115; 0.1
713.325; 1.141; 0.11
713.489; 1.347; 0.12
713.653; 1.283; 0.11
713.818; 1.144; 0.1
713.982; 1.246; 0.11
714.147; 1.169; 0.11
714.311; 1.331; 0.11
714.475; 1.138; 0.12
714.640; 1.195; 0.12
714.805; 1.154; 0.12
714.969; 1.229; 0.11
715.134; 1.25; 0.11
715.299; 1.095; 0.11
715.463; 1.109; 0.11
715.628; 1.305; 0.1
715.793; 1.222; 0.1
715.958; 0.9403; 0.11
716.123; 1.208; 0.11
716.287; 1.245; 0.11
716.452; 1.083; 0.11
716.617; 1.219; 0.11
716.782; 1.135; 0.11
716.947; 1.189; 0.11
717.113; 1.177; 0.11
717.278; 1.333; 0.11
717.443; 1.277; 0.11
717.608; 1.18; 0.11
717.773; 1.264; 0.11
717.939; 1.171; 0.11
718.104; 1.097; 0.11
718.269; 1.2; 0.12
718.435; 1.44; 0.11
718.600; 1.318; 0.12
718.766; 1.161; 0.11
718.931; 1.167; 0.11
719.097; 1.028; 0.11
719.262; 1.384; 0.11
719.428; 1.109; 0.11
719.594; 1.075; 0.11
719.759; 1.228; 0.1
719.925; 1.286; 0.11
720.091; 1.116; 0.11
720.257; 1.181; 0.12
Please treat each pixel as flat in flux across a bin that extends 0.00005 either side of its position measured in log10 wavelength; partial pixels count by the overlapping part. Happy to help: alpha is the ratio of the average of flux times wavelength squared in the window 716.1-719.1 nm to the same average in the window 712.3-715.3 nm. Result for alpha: 1.0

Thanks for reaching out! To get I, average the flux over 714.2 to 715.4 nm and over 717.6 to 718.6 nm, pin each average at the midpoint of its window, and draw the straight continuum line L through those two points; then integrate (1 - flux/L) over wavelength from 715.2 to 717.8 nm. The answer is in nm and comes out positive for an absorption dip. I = 0.07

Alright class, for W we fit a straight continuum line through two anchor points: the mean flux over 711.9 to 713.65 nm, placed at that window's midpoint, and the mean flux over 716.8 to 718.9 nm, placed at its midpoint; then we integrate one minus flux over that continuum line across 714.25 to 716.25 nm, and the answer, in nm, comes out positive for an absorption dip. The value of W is 0.07 nm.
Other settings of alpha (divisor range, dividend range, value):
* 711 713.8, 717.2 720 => 1.05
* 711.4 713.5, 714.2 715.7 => 1.01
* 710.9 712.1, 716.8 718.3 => 1.08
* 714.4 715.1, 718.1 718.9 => 1.07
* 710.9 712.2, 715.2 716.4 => 1.02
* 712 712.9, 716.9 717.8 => 1.00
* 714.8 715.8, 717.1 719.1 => 1.03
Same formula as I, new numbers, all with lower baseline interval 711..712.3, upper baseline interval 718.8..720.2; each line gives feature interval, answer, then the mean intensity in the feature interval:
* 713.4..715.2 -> -0.10 nm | 1.23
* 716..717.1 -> 0.00 nm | 1.17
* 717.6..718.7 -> -0.07 nm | 1.24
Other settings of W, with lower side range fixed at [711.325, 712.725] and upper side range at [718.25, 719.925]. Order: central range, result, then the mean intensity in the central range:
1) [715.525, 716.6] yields 0.04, 1.17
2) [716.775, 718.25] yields 0.01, 1.21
